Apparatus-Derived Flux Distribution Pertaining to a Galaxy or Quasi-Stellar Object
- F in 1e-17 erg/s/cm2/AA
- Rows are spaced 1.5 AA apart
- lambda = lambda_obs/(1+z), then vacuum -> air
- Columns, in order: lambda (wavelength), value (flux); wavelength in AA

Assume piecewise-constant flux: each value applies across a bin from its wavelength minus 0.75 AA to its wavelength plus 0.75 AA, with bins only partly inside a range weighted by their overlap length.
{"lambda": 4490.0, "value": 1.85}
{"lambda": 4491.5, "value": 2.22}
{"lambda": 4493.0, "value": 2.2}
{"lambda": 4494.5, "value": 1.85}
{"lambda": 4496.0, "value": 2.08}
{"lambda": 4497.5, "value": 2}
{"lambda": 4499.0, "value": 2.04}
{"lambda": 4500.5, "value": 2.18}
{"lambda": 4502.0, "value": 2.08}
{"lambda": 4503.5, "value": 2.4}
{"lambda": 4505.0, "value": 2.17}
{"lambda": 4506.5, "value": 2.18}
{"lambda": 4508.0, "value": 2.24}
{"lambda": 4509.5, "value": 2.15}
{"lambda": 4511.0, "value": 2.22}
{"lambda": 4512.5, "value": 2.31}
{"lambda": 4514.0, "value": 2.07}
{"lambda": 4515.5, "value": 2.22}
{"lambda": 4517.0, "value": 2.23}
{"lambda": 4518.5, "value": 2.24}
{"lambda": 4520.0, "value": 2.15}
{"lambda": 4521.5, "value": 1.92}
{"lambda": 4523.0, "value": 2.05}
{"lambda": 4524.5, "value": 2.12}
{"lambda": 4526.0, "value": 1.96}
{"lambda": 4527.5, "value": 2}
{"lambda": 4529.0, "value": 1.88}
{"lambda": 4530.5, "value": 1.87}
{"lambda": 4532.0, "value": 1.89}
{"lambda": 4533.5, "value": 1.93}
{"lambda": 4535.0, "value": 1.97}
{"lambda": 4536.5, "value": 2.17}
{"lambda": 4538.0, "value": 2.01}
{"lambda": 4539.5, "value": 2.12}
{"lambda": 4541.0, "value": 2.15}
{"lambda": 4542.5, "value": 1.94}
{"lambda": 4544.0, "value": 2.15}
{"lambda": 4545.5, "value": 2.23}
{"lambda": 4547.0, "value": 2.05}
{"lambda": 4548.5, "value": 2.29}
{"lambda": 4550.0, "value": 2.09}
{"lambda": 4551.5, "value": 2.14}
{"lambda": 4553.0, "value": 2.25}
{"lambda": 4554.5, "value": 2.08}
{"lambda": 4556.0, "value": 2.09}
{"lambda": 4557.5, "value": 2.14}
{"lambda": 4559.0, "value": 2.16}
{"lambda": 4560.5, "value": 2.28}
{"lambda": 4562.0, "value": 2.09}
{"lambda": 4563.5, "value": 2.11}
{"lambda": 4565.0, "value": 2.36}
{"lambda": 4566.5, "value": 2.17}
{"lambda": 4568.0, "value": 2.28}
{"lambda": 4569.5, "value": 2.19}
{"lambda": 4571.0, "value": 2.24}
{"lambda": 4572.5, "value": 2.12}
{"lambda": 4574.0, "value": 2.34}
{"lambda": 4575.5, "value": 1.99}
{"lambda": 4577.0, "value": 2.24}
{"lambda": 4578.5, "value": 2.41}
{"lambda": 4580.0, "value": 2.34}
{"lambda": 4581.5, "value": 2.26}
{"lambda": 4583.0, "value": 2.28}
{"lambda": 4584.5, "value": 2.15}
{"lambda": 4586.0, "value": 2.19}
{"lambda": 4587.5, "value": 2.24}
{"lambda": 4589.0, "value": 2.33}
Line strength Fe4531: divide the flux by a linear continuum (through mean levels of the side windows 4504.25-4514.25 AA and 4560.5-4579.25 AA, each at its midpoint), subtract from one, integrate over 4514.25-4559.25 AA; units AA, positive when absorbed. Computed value 2.51 AA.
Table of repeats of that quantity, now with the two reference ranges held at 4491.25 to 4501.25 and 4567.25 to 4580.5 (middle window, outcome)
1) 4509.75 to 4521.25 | -0.41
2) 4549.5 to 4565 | 0.34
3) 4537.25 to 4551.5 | 0.39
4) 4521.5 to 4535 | 1.14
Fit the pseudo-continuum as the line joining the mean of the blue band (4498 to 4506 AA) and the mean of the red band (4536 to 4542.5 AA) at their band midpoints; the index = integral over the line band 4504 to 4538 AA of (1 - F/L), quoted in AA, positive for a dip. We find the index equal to 0.7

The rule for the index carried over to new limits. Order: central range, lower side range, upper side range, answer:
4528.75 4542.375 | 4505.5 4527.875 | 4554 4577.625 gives 1.0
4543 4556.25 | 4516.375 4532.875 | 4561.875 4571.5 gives -0.1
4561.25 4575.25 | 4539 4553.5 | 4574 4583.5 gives 0.1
